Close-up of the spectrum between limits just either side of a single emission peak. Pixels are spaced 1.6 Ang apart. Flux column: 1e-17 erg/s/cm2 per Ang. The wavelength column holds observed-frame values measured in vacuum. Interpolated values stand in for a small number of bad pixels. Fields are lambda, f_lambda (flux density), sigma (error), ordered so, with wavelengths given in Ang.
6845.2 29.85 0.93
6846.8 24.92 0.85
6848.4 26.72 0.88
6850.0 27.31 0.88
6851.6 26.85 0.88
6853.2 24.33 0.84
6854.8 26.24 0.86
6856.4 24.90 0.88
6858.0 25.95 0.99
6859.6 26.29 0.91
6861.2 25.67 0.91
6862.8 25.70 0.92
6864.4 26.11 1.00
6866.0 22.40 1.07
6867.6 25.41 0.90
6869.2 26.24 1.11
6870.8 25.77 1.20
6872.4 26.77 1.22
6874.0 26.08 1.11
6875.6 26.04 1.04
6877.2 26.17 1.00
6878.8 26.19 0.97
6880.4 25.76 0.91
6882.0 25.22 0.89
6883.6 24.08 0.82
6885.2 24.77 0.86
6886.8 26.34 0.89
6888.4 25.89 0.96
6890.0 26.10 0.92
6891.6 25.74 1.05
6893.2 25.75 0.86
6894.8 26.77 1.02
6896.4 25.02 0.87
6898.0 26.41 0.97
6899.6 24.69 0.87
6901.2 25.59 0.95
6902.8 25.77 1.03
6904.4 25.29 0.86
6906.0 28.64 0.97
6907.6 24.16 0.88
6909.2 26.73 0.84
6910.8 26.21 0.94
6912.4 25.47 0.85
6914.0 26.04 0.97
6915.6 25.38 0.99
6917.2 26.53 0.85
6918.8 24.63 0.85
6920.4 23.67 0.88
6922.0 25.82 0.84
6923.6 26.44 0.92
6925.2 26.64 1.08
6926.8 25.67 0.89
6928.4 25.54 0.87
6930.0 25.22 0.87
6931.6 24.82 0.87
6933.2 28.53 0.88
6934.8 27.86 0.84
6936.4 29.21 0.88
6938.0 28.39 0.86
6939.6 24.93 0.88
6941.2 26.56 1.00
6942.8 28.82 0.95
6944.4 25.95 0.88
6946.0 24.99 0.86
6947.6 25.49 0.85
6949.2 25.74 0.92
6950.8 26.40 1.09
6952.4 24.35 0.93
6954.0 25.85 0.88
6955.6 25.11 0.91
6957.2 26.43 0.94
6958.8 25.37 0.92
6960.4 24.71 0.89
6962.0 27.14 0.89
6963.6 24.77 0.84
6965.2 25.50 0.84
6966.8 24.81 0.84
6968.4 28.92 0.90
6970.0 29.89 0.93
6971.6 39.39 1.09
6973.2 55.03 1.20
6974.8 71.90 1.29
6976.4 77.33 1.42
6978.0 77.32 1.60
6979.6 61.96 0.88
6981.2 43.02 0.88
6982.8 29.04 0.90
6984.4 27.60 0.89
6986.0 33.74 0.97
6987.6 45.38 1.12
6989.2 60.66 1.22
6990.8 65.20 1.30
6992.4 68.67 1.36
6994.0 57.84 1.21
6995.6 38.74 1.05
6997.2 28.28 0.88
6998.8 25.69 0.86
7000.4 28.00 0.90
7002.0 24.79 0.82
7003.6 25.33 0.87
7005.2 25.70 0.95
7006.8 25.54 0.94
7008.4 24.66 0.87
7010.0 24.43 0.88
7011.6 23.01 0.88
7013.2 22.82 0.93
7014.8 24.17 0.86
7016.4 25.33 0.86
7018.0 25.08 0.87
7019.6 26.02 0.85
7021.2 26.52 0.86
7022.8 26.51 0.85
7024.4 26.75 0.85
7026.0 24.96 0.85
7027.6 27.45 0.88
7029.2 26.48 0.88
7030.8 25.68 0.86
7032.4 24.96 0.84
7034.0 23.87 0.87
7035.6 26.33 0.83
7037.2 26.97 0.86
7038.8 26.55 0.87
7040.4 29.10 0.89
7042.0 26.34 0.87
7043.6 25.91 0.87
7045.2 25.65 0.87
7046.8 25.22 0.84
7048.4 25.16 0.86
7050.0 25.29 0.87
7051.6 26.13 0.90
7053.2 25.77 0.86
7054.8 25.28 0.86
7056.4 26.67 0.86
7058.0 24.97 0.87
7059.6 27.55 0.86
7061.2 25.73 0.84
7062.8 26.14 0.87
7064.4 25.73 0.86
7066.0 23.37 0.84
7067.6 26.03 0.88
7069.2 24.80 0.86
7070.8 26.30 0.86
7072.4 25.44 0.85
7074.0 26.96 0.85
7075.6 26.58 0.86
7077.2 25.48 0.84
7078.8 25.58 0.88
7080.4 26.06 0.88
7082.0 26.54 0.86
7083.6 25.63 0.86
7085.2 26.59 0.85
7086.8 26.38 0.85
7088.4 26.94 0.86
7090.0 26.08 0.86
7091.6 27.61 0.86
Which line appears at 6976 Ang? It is [S II]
